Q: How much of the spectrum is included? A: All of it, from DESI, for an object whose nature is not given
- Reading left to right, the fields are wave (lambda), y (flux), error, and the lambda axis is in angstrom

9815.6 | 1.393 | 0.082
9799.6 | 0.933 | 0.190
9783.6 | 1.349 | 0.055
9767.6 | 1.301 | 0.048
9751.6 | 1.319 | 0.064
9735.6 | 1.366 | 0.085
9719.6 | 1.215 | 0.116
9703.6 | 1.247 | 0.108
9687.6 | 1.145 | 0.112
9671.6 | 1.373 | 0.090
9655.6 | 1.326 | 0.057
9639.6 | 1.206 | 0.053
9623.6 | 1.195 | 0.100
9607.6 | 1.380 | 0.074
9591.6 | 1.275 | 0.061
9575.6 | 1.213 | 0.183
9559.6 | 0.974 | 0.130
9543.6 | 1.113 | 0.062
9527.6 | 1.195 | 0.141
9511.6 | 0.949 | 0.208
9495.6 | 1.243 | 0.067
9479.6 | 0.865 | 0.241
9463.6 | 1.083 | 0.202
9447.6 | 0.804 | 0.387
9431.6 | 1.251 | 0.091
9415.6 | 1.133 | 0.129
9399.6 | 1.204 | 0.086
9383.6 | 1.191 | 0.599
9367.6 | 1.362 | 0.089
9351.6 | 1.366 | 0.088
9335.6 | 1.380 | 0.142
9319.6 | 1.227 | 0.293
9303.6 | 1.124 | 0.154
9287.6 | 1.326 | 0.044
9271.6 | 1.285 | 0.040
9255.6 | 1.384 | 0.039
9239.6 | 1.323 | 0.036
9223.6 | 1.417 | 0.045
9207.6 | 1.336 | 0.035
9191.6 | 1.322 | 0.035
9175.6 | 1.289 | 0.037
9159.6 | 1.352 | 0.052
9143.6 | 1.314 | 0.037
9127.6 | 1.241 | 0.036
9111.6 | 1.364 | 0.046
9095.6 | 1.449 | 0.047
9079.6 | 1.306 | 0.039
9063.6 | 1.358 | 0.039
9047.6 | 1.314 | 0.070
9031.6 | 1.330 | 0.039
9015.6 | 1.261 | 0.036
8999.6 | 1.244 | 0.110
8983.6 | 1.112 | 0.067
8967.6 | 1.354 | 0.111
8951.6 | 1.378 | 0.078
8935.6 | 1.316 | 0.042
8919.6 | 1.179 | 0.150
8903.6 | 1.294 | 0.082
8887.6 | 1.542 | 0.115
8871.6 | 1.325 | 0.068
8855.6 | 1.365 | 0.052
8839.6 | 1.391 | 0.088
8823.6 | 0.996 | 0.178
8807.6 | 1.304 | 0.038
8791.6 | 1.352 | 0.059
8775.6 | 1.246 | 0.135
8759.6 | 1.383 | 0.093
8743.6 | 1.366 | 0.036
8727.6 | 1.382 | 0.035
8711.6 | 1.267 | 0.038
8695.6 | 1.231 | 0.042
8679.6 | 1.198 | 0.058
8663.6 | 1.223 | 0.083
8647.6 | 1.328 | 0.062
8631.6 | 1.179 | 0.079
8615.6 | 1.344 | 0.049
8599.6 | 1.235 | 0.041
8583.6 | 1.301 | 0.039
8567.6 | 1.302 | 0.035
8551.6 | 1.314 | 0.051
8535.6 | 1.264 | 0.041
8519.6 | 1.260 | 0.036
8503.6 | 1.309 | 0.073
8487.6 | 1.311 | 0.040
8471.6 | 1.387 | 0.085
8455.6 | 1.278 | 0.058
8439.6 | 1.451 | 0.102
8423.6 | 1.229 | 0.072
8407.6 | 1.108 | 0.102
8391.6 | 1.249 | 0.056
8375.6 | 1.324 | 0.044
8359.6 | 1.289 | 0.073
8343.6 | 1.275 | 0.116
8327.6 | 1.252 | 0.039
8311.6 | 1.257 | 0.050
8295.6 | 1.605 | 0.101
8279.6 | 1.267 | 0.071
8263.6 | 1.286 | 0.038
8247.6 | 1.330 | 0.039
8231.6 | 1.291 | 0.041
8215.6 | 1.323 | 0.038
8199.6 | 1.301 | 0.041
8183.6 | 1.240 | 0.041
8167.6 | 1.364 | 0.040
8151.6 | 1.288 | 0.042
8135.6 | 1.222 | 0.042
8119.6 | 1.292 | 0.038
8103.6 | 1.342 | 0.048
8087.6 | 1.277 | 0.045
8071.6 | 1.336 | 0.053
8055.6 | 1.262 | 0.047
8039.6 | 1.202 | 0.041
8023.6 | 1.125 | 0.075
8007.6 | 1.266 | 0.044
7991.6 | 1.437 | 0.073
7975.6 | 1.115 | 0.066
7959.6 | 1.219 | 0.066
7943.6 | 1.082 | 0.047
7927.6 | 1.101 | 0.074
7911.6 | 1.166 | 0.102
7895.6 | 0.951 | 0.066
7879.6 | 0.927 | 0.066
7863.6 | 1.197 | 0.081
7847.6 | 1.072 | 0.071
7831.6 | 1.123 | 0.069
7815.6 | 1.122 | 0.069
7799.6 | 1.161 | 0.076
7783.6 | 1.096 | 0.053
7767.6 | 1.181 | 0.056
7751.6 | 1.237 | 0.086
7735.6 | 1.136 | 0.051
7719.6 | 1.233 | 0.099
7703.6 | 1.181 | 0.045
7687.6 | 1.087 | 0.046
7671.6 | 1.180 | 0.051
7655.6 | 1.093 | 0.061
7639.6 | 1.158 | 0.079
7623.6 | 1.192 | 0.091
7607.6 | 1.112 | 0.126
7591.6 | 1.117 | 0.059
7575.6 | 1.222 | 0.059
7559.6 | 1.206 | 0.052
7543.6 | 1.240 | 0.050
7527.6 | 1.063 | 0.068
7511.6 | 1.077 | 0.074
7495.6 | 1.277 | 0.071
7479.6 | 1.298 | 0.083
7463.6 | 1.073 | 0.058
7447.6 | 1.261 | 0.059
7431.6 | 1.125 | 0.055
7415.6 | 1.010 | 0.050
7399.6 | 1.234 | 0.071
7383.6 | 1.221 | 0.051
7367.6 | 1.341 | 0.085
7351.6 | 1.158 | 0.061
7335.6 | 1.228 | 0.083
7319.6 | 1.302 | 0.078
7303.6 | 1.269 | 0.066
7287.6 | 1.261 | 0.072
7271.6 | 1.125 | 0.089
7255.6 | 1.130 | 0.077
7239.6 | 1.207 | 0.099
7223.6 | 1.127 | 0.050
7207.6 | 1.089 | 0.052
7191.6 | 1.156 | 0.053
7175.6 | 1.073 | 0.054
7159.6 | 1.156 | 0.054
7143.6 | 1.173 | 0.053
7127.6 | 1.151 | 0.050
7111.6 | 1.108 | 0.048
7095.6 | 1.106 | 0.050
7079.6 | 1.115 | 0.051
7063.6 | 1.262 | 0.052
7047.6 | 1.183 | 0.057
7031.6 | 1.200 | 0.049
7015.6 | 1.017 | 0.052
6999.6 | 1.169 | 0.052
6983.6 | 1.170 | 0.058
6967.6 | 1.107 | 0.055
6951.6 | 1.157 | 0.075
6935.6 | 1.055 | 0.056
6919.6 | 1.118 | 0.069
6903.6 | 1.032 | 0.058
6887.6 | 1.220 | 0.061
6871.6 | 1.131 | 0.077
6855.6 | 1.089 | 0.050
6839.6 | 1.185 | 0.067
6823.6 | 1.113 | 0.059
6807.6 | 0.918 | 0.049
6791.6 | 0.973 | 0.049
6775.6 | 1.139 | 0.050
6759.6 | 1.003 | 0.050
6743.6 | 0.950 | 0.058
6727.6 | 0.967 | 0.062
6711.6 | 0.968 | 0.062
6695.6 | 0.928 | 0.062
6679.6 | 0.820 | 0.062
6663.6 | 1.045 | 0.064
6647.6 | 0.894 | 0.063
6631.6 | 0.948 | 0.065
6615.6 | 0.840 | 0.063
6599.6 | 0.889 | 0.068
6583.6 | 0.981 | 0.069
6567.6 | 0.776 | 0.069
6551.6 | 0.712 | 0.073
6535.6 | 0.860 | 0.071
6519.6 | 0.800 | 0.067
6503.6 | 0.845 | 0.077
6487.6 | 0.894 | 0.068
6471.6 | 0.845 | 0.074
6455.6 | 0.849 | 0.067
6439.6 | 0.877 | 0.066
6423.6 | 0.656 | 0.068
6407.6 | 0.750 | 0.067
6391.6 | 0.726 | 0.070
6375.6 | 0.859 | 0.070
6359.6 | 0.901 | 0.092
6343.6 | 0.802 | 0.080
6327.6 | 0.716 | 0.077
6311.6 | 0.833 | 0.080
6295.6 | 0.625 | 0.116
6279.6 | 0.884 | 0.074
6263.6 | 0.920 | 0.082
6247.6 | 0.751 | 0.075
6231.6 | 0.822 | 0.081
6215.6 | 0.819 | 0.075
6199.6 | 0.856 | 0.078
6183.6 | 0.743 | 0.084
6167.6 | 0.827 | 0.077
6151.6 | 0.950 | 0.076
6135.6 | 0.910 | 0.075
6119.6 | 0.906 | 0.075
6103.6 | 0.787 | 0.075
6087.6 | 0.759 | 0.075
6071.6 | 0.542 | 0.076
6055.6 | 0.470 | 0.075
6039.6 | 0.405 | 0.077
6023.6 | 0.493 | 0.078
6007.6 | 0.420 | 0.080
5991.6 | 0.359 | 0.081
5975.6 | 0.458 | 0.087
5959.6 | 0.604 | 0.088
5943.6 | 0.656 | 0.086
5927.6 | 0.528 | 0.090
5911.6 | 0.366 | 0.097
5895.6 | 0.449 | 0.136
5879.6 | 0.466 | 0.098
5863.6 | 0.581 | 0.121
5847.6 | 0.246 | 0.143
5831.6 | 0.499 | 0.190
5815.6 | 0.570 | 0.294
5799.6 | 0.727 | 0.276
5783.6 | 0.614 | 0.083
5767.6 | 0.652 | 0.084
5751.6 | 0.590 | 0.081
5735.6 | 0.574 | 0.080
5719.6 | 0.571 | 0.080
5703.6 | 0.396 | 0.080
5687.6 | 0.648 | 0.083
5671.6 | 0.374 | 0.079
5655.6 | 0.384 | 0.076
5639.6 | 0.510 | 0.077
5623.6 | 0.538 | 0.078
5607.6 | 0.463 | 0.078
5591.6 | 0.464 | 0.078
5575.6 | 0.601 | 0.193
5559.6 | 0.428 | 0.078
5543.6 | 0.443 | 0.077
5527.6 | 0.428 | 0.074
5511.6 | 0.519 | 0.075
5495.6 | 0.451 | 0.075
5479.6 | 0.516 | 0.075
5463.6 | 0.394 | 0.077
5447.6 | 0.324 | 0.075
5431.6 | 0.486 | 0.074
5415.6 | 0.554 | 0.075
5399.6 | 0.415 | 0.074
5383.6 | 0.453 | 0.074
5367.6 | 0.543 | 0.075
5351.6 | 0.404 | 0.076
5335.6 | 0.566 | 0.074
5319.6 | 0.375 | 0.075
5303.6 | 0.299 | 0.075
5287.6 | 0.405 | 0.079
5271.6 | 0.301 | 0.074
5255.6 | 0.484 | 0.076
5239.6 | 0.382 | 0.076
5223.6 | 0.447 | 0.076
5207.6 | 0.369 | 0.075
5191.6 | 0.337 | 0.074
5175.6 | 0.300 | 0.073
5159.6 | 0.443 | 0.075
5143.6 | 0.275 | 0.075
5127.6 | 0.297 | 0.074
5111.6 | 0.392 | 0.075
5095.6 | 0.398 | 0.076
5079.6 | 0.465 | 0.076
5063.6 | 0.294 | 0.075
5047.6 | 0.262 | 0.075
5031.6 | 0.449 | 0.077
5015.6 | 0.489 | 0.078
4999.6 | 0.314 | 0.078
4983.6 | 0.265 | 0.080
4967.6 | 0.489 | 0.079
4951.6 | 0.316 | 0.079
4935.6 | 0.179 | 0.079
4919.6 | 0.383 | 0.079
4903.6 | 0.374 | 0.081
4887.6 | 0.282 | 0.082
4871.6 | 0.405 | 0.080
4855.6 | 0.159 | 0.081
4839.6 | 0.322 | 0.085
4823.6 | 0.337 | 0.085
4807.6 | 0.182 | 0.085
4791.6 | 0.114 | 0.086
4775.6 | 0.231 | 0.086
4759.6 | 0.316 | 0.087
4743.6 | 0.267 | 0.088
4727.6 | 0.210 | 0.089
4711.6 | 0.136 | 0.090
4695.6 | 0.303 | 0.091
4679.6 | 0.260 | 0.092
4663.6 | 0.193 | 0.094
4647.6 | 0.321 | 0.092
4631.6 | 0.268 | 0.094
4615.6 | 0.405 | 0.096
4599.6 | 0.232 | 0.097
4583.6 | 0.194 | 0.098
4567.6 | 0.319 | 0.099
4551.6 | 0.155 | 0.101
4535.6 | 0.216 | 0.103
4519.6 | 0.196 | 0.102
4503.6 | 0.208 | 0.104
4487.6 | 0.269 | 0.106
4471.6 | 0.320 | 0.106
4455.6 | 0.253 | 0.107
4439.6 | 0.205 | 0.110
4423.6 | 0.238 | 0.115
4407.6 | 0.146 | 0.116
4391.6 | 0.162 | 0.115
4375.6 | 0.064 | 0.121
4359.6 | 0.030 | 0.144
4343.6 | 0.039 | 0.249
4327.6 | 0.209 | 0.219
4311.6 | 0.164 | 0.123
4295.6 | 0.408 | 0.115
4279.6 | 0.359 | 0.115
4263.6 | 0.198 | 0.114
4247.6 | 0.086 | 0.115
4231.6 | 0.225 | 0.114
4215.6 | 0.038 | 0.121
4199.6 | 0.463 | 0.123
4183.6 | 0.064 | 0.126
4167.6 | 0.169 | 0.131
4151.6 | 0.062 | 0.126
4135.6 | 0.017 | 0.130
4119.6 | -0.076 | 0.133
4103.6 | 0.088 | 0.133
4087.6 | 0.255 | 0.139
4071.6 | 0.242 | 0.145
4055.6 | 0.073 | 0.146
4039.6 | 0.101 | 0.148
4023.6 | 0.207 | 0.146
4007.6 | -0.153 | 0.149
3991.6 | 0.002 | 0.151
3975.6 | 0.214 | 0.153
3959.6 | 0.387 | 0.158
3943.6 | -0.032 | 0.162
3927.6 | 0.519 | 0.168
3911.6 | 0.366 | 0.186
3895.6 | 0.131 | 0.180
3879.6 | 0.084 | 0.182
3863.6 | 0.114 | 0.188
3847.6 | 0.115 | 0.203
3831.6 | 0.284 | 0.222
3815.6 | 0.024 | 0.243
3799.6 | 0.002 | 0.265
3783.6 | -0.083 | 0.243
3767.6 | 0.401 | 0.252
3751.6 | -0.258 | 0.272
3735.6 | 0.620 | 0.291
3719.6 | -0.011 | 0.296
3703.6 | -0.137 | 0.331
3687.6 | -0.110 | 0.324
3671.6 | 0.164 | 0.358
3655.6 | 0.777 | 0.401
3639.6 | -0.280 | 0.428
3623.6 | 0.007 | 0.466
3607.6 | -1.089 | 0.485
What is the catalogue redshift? 0.525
